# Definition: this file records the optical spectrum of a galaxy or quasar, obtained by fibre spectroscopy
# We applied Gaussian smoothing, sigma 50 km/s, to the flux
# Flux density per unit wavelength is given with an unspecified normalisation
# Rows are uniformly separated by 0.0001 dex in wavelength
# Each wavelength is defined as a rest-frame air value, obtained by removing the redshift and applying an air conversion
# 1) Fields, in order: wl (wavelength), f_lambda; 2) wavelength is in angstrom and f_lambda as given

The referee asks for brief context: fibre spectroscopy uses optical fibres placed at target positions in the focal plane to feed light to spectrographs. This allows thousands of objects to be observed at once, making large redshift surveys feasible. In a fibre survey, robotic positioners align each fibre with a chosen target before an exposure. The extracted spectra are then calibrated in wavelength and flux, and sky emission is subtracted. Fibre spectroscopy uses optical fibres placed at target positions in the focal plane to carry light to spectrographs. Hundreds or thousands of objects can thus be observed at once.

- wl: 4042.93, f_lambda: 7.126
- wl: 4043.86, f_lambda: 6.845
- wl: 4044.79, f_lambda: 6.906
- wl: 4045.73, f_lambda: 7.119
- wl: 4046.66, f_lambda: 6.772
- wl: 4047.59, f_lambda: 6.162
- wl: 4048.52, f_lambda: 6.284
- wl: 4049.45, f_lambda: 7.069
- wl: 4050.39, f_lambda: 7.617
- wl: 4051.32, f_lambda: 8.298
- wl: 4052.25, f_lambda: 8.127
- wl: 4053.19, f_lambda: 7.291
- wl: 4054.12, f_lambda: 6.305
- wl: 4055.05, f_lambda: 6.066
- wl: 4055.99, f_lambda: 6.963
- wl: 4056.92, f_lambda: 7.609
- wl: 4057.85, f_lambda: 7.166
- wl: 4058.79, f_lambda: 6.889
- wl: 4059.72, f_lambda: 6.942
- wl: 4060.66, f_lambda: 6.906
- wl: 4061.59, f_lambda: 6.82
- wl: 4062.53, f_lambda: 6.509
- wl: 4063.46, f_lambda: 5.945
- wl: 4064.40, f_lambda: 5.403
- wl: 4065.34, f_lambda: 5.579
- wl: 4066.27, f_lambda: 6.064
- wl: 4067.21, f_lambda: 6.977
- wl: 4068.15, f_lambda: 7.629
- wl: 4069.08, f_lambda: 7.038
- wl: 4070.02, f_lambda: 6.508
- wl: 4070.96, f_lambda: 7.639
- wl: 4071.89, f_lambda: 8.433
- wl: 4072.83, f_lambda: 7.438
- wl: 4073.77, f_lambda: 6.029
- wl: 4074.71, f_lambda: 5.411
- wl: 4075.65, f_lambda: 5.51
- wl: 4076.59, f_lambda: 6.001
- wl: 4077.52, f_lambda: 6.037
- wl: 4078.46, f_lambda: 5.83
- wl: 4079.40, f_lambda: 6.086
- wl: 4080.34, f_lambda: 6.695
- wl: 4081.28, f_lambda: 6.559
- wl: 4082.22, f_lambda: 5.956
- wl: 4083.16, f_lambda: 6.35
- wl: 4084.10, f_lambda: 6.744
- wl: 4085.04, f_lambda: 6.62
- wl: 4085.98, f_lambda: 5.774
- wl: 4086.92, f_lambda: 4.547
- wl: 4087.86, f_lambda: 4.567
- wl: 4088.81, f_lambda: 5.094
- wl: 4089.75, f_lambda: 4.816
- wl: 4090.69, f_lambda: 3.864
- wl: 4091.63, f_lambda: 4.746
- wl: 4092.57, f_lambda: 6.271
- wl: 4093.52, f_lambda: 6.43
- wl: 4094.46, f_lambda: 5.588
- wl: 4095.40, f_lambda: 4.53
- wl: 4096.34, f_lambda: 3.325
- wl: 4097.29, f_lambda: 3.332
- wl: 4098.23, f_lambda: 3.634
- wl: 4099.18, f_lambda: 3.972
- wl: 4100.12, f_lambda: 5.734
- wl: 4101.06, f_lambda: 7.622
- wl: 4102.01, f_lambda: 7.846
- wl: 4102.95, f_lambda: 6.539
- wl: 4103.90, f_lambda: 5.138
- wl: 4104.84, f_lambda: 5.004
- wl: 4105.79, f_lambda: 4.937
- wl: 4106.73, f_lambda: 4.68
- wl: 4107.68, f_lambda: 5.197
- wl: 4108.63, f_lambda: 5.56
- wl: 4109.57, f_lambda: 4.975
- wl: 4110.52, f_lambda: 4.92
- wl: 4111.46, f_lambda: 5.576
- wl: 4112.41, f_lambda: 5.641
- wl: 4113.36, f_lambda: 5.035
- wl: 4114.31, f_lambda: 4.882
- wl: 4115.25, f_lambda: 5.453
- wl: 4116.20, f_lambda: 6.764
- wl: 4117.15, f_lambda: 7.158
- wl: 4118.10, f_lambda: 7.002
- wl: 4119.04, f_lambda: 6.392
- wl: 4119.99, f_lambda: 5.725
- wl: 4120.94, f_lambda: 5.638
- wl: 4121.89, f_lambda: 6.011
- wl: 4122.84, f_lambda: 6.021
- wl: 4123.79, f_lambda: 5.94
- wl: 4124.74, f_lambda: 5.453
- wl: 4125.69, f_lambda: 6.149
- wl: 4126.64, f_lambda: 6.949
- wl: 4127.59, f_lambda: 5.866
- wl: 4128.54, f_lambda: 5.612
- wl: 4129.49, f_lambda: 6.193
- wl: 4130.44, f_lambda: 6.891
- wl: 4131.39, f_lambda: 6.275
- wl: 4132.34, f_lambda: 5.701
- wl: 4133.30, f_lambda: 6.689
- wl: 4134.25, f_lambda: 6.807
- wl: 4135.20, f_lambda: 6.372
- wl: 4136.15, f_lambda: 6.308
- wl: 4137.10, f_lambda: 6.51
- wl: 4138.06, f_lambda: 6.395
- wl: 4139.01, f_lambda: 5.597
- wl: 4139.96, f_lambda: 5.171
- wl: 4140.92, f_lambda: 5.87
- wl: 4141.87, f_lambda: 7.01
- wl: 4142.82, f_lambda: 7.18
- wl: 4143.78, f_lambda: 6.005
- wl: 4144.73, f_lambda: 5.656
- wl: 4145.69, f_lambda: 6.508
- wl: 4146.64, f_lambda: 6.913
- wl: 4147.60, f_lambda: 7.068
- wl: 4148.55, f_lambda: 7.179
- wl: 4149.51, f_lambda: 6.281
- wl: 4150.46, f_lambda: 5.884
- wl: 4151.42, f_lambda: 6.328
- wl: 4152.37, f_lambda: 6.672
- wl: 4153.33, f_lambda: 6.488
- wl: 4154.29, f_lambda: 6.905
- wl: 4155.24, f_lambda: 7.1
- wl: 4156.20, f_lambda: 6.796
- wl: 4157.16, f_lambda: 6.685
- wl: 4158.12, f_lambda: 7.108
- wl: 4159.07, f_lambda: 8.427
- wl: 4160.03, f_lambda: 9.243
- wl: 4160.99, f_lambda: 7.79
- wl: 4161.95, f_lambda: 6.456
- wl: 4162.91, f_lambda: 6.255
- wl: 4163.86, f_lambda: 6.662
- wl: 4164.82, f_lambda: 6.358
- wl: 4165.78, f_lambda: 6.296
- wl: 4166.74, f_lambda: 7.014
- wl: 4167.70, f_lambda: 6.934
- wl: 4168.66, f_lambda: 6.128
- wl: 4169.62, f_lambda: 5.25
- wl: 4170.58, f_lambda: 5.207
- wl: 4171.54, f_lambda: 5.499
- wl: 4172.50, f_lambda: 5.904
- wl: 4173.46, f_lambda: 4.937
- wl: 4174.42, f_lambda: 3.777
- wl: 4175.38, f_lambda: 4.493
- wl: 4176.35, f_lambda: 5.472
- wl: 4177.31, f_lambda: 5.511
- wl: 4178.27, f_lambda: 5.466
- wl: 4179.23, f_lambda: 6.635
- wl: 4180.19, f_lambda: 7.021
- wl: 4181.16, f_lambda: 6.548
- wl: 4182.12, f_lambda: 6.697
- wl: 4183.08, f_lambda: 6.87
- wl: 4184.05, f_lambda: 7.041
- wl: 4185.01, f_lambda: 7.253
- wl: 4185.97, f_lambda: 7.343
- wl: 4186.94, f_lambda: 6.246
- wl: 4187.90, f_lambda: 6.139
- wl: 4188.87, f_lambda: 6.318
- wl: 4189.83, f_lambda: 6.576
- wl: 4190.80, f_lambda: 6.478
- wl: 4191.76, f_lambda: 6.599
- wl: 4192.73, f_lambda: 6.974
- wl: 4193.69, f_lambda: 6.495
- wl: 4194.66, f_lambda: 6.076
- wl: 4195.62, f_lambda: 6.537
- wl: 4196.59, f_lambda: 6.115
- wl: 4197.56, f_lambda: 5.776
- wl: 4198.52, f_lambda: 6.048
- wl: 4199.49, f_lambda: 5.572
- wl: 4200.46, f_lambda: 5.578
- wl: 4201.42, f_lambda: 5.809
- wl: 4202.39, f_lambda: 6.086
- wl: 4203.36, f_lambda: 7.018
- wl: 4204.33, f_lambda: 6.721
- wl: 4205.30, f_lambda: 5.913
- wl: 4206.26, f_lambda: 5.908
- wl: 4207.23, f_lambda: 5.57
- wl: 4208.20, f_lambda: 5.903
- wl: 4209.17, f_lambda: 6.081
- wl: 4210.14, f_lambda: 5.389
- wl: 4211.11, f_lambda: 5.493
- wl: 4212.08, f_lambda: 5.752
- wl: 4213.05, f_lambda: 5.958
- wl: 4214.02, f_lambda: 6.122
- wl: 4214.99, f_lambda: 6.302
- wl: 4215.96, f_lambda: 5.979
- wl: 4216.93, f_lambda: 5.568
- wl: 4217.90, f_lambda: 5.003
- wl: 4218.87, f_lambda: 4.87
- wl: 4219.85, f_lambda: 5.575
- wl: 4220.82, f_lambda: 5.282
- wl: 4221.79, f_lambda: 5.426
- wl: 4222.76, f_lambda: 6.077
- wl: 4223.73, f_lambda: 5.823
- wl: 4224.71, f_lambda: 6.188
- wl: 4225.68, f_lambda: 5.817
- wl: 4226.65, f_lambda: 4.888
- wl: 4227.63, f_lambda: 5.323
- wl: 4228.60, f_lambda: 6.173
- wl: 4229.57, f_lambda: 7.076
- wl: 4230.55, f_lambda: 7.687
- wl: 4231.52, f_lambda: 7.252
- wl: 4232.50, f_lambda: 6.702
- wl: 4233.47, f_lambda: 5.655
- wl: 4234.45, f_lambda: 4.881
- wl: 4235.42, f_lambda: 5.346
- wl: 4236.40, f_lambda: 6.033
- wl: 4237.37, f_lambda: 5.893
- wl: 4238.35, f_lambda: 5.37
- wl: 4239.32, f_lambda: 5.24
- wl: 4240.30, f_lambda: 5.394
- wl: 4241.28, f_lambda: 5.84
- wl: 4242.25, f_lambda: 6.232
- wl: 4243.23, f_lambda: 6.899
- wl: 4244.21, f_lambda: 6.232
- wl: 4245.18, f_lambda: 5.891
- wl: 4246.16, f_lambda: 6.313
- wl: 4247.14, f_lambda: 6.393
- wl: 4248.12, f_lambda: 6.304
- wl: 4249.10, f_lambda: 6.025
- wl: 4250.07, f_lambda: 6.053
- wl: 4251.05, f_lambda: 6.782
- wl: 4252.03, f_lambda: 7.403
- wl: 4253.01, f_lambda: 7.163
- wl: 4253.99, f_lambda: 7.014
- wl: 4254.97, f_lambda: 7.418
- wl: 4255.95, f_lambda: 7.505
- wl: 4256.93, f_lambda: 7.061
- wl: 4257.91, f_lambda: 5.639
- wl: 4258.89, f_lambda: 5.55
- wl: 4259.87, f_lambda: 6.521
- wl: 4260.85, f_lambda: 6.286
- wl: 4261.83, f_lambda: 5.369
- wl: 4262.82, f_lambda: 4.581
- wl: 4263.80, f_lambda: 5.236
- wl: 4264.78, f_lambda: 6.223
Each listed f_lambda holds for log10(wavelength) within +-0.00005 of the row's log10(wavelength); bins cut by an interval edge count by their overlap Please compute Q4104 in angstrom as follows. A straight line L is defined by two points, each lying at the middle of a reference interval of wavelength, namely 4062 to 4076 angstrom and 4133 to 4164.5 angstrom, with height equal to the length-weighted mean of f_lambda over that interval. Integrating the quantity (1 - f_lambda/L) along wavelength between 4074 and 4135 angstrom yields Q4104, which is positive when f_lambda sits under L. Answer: 8.4 angstrom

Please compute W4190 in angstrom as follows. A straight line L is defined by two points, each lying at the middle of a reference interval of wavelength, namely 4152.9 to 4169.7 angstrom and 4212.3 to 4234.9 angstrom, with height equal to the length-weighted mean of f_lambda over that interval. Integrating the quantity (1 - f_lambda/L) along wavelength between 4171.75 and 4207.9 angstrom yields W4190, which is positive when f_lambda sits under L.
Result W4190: 1.7 angstrom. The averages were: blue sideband 6.92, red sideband 5.9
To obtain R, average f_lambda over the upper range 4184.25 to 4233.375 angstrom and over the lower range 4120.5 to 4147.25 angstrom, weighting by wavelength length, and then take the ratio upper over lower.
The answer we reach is 1.0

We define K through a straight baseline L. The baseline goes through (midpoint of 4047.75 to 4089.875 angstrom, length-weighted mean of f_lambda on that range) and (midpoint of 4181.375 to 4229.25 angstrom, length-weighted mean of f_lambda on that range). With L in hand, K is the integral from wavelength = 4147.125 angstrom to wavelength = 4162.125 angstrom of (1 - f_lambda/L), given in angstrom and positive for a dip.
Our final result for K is -2.0 angstrom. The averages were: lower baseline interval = 6.5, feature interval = 7.04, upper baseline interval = 6.06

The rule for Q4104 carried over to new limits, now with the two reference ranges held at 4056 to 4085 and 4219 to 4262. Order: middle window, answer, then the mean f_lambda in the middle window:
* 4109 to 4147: 2.1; 6.08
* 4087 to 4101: 3.7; 4.79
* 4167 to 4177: 1.5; 5.4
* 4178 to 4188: -0.7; 6.71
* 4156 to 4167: -1.3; 7.1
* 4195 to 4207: 0.3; 6.08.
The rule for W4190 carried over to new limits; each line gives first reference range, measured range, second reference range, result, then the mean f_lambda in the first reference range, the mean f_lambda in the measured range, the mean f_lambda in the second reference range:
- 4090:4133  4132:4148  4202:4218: -1.8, 5.61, 6.34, 5.95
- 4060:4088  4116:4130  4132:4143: 0.3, 6.34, 6.18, 6.28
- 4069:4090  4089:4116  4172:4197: 4.2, 6.16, 5.2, 6.21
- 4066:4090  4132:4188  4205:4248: -3.3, 6.26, 6.41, 5.88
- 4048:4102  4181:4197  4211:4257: -1.3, 6.17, 6.61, 6.09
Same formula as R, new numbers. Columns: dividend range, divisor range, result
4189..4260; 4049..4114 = 1.01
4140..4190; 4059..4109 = 1.10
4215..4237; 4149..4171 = 0.87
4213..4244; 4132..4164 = 0.88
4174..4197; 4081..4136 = 1.11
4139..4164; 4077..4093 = 1.19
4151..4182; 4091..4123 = 1.16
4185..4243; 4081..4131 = 1.07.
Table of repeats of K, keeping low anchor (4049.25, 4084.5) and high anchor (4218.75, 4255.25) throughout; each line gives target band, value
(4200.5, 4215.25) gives 0.5 angstrom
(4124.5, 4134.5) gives 0.4 angstrom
